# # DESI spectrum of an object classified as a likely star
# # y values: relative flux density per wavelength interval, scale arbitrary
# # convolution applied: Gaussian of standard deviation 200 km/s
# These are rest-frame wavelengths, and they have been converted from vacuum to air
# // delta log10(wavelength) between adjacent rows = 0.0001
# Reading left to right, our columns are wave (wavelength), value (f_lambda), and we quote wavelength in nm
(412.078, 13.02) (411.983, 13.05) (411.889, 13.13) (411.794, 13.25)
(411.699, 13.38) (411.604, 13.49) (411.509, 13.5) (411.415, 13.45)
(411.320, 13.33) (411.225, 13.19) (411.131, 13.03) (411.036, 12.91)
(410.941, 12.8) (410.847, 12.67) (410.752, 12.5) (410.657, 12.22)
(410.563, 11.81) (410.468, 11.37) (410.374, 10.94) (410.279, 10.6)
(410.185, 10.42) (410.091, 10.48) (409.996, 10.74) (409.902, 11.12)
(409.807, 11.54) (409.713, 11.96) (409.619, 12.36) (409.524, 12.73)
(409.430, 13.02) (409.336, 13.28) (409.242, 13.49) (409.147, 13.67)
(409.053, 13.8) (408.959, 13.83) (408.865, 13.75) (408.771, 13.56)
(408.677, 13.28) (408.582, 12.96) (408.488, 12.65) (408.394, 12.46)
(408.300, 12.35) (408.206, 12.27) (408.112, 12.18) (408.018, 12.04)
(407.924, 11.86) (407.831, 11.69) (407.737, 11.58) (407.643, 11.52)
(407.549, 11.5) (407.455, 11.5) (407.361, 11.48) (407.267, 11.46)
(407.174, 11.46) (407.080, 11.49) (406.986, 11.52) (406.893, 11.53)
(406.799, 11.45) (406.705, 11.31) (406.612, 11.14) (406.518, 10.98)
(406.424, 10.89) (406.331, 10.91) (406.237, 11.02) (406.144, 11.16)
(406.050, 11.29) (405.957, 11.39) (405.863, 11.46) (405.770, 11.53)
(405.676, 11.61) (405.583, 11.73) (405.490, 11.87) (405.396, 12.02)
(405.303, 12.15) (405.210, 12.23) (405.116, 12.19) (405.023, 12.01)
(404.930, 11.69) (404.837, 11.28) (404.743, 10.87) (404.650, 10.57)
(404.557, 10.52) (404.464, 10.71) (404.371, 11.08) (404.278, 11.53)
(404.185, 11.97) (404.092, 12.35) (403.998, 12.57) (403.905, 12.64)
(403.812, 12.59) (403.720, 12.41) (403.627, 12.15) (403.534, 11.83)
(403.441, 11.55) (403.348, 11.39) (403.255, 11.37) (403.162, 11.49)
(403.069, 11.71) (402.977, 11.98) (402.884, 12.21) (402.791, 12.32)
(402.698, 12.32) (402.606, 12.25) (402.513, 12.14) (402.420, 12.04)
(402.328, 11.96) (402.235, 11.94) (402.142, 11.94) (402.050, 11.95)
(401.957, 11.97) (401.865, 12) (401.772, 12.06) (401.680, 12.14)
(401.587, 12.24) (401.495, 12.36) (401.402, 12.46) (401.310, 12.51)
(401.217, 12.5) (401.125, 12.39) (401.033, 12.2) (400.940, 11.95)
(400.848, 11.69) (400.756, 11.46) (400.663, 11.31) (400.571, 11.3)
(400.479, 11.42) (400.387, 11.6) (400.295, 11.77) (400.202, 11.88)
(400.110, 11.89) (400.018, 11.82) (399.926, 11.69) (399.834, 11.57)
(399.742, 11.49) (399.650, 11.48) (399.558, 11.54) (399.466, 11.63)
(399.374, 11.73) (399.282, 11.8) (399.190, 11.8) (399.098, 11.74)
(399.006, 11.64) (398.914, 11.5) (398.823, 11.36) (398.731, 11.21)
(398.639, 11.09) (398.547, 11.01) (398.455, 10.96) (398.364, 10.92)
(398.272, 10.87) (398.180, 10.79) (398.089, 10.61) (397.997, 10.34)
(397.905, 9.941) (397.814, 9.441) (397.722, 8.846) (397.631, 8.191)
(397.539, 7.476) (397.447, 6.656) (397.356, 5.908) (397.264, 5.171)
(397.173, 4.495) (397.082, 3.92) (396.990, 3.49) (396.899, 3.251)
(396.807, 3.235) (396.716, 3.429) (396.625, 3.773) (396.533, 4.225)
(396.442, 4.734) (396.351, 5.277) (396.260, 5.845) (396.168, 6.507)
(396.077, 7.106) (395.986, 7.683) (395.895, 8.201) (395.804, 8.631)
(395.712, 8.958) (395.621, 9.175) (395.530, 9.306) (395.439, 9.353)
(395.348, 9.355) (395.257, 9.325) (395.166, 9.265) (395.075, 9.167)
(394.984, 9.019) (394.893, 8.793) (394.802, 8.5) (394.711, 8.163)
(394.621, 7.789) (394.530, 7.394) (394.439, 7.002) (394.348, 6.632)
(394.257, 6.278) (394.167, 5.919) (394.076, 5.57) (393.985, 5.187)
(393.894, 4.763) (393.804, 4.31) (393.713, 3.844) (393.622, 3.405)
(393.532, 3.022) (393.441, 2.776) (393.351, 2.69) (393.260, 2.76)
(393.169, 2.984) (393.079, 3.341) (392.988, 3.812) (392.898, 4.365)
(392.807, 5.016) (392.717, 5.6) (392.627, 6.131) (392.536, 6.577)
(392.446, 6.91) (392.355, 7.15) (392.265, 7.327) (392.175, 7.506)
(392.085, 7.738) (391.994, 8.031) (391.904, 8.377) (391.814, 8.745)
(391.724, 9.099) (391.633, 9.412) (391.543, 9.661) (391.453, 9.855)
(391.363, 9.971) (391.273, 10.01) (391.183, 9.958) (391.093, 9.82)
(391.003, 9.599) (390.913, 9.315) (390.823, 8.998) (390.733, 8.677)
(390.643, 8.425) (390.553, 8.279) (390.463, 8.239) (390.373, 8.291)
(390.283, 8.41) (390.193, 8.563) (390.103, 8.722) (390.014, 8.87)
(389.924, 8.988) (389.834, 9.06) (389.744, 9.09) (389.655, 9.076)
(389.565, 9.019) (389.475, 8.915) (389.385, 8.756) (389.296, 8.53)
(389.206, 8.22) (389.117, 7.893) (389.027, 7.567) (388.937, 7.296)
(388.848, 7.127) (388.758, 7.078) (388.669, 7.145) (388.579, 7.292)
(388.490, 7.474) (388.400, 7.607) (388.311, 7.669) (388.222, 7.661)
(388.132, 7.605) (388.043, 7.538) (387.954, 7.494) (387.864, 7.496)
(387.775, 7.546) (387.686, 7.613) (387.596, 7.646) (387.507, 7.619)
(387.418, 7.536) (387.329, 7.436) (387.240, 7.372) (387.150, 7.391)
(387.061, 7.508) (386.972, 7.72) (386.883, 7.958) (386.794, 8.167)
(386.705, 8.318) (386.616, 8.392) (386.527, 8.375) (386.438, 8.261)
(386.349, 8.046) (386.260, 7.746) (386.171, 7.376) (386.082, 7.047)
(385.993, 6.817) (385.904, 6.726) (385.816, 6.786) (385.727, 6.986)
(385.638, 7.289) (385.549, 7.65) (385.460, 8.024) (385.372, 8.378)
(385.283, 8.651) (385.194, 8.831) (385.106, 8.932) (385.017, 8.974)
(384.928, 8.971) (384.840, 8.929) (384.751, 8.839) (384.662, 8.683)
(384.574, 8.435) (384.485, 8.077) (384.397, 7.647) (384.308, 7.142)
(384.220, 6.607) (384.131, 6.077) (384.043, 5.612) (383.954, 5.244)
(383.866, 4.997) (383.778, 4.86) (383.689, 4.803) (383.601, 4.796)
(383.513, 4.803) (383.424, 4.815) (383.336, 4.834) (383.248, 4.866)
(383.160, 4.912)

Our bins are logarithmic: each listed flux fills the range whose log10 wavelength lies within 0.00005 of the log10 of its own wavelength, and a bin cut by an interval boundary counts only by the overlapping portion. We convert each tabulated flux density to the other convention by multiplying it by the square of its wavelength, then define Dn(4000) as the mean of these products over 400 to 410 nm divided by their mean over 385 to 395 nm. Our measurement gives 1.73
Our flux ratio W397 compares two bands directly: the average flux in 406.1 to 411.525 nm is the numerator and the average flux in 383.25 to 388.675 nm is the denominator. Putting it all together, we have 1.65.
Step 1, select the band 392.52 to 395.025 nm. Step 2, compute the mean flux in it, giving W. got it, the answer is 5.4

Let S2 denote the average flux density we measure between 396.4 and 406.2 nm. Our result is 10.7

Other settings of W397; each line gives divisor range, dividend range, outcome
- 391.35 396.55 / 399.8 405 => 1.75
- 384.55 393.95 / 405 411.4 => 1.59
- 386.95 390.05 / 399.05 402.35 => 1.51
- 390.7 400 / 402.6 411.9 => 1.54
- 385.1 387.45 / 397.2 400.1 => 1.34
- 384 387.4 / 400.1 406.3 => 1.52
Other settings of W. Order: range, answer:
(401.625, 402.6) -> 12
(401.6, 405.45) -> 11.9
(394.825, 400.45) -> 8.94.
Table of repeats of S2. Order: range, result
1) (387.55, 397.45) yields 7.14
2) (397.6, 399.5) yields 10.8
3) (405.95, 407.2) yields 11.2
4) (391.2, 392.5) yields 8.57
